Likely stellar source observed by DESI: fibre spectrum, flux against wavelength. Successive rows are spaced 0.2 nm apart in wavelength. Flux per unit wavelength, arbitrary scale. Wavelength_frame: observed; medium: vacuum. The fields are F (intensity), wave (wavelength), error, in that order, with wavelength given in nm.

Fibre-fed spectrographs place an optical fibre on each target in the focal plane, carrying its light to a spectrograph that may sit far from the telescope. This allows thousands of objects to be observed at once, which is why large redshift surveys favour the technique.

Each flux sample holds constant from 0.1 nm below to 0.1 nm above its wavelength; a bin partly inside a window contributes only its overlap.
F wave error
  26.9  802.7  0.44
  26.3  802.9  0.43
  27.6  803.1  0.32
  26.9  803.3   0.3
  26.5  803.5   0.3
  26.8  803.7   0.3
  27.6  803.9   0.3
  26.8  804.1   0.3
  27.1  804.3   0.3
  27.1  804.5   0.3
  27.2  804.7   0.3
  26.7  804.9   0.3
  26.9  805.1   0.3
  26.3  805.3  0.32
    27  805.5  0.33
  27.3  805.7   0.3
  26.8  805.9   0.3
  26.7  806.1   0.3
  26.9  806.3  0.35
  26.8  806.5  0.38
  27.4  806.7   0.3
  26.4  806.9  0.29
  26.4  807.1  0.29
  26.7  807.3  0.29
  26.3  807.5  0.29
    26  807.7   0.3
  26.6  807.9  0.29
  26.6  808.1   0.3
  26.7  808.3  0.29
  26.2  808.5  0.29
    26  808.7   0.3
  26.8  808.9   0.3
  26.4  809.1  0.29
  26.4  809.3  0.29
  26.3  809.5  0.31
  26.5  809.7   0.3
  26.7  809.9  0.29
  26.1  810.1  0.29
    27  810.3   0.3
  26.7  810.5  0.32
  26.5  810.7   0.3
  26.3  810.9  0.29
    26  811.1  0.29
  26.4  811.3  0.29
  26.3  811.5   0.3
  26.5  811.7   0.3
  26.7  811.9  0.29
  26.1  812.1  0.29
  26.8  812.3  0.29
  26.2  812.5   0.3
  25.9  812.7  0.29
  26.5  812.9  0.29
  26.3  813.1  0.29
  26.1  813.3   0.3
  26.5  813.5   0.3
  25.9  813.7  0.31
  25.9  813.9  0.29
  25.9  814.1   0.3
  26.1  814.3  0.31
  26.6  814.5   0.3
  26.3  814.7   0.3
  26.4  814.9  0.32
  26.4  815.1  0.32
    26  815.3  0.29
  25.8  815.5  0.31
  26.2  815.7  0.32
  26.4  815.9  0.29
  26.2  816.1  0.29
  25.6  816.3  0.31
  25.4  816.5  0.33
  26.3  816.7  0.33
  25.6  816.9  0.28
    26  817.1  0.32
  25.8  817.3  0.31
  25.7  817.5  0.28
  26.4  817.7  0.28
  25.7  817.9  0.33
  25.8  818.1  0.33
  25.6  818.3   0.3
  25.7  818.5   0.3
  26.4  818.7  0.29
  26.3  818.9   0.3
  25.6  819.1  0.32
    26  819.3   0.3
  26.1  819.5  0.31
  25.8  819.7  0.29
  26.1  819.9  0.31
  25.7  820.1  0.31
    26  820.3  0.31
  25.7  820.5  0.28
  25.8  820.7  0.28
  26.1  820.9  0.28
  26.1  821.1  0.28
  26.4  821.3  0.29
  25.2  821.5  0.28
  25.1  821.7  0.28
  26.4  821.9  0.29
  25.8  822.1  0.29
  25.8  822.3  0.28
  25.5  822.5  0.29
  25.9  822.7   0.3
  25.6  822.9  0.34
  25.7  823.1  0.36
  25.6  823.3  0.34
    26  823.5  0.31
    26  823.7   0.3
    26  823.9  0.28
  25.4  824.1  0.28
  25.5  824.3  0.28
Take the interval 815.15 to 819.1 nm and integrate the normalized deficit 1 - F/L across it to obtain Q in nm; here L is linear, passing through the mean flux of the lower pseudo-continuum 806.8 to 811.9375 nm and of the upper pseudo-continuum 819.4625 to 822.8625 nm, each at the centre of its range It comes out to 0.02 nm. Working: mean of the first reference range 26.4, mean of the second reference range 25.8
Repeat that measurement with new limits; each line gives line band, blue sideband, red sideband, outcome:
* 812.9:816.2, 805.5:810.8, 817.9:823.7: 0.002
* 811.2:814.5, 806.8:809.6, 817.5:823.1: -0.008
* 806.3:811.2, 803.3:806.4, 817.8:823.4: 0.027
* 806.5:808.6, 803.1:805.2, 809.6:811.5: 0.013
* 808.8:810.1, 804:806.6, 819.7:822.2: 0.007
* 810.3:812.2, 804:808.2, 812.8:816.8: -0.002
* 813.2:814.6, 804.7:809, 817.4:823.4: 0.005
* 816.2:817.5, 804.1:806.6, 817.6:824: 0.018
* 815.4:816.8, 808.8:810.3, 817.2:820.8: 0.005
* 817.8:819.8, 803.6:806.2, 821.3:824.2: 0.008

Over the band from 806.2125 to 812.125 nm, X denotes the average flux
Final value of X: 26.5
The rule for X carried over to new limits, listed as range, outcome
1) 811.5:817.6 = 26.1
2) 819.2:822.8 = 25.9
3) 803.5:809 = 26.7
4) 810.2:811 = 26.6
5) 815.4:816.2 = 26.2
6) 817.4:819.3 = 25.9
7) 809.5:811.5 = 26.4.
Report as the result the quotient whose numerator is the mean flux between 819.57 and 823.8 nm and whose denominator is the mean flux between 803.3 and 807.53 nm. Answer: 1.0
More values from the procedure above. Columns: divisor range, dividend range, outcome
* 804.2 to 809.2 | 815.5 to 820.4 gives 0.97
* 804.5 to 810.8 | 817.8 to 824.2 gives 0.97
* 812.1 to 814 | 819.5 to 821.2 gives 0.99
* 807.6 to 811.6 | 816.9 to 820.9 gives 0.98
